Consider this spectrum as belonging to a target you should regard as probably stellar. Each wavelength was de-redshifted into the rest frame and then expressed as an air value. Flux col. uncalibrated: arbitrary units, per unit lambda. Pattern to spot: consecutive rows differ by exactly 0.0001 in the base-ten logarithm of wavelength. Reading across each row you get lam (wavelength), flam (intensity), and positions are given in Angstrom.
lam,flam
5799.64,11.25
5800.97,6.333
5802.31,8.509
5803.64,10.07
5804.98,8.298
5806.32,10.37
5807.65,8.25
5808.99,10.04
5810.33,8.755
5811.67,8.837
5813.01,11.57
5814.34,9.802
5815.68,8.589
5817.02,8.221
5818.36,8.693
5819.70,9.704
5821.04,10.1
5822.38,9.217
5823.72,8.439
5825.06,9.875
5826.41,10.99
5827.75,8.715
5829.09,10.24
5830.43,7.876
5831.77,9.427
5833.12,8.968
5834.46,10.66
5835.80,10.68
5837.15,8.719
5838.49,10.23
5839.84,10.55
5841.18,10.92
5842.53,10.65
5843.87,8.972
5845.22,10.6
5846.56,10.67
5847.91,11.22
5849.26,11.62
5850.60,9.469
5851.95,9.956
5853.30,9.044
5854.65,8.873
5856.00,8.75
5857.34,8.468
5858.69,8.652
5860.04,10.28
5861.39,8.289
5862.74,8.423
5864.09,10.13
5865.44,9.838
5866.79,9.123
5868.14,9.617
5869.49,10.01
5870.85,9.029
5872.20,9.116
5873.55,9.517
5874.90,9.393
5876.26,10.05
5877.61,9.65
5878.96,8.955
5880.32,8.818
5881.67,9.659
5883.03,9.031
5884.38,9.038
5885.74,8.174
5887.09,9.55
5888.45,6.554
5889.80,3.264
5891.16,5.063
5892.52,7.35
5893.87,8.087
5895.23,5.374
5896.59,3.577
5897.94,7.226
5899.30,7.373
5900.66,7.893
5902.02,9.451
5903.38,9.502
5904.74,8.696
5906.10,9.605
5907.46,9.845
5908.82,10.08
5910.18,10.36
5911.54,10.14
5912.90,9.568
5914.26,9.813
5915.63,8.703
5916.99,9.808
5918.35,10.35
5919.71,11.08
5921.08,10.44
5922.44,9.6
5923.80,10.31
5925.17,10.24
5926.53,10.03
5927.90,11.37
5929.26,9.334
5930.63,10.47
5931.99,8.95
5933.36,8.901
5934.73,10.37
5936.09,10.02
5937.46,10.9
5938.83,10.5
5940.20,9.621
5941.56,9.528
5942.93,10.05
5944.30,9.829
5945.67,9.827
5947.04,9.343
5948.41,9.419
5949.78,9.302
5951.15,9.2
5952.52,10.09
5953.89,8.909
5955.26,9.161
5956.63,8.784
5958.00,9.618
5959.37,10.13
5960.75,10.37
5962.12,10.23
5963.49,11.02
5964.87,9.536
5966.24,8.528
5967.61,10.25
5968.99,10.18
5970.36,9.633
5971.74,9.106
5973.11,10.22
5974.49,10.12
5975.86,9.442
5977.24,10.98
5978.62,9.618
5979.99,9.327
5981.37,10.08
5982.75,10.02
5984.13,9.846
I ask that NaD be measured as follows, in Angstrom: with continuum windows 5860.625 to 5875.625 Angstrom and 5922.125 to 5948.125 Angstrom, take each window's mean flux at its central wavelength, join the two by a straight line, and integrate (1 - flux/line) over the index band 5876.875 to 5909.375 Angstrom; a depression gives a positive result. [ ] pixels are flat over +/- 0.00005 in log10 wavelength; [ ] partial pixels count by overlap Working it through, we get 5.3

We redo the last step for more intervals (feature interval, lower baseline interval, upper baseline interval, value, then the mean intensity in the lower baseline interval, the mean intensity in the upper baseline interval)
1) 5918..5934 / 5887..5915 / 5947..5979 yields -2.59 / 7.99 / 9.72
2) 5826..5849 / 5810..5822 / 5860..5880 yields -1.57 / 9.38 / 9.39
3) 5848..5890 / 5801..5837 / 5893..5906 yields -4.54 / 9.35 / 7.56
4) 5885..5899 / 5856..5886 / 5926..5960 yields 4.37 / 9.24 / 9.74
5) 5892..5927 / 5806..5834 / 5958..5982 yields 2.44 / 9.36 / 9.92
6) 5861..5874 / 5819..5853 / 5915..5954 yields 0.77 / 9.93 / 9.9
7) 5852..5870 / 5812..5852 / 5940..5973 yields 1.08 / 9.84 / 9.67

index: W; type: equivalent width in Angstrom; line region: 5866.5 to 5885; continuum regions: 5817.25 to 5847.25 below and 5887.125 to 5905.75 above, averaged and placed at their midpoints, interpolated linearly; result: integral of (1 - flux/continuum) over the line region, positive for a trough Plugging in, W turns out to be -3.4 Angstrom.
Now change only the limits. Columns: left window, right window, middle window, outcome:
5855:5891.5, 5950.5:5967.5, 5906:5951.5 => -2.8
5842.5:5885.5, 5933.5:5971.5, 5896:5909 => 1.8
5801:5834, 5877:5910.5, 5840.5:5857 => -2.4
